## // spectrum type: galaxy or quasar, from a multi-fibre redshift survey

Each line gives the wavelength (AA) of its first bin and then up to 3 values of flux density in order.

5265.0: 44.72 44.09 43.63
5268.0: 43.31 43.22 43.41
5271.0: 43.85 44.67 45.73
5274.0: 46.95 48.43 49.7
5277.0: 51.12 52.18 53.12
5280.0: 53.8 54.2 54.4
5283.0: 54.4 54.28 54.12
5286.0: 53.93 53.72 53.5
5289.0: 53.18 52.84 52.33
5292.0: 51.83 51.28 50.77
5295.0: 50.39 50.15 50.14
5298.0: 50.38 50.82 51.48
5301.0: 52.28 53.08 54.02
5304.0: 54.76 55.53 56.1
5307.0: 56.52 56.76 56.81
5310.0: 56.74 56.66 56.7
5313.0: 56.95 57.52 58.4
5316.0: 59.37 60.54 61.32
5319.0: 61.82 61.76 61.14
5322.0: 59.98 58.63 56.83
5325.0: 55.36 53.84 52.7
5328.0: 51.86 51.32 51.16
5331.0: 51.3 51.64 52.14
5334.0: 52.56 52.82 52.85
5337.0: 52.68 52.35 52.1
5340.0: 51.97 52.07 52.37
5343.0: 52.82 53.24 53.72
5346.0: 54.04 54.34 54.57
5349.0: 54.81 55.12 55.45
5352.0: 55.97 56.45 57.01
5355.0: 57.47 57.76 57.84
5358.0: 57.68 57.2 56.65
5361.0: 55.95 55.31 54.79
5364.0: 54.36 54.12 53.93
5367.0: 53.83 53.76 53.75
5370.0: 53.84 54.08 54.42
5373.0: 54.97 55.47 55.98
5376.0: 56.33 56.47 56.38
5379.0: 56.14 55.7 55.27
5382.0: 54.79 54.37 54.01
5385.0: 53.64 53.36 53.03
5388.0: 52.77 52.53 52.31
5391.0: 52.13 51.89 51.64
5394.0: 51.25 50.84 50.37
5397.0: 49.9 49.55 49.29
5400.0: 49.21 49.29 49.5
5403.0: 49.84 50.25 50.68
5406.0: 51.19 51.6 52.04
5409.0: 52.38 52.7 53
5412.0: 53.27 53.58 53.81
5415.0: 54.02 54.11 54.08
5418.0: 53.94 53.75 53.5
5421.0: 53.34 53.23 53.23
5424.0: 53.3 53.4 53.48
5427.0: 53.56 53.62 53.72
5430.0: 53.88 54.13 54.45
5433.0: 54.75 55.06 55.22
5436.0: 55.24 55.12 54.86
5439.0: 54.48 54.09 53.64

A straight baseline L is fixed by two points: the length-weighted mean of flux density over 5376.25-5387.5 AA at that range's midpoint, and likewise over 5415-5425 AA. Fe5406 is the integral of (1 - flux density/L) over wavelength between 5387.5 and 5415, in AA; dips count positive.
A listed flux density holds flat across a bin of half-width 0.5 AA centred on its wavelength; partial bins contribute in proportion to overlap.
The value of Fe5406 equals 1.43 AA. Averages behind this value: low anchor 54.9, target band 51.4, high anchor 53.6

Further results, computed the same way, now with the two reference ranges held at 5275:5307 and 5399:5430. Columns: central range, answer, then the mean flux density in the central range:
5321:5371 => -1.7 AA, 54.4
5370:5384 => -0.7 AA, 55.3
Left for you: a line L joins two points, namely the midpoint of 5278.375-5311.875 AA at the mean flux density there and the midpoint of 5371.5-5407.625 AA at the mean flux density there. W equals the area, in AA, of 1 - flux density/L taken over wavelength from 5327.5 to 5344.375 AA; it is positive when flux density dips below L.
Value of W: 0.30 AA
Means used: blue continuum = 53.5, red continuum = 52.7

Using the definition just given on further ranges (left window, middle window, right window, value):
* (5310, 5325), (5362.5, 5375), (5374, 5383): 0.4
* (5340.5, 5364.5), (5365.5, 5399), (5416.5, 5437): 0.8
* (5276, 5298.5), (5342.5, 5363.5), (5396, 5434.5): -1.2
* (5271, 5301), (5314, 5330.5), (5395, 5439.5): -1.7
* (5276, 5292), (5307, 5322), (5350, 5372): -1.3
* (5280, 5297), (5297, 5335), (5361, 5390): -1.5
